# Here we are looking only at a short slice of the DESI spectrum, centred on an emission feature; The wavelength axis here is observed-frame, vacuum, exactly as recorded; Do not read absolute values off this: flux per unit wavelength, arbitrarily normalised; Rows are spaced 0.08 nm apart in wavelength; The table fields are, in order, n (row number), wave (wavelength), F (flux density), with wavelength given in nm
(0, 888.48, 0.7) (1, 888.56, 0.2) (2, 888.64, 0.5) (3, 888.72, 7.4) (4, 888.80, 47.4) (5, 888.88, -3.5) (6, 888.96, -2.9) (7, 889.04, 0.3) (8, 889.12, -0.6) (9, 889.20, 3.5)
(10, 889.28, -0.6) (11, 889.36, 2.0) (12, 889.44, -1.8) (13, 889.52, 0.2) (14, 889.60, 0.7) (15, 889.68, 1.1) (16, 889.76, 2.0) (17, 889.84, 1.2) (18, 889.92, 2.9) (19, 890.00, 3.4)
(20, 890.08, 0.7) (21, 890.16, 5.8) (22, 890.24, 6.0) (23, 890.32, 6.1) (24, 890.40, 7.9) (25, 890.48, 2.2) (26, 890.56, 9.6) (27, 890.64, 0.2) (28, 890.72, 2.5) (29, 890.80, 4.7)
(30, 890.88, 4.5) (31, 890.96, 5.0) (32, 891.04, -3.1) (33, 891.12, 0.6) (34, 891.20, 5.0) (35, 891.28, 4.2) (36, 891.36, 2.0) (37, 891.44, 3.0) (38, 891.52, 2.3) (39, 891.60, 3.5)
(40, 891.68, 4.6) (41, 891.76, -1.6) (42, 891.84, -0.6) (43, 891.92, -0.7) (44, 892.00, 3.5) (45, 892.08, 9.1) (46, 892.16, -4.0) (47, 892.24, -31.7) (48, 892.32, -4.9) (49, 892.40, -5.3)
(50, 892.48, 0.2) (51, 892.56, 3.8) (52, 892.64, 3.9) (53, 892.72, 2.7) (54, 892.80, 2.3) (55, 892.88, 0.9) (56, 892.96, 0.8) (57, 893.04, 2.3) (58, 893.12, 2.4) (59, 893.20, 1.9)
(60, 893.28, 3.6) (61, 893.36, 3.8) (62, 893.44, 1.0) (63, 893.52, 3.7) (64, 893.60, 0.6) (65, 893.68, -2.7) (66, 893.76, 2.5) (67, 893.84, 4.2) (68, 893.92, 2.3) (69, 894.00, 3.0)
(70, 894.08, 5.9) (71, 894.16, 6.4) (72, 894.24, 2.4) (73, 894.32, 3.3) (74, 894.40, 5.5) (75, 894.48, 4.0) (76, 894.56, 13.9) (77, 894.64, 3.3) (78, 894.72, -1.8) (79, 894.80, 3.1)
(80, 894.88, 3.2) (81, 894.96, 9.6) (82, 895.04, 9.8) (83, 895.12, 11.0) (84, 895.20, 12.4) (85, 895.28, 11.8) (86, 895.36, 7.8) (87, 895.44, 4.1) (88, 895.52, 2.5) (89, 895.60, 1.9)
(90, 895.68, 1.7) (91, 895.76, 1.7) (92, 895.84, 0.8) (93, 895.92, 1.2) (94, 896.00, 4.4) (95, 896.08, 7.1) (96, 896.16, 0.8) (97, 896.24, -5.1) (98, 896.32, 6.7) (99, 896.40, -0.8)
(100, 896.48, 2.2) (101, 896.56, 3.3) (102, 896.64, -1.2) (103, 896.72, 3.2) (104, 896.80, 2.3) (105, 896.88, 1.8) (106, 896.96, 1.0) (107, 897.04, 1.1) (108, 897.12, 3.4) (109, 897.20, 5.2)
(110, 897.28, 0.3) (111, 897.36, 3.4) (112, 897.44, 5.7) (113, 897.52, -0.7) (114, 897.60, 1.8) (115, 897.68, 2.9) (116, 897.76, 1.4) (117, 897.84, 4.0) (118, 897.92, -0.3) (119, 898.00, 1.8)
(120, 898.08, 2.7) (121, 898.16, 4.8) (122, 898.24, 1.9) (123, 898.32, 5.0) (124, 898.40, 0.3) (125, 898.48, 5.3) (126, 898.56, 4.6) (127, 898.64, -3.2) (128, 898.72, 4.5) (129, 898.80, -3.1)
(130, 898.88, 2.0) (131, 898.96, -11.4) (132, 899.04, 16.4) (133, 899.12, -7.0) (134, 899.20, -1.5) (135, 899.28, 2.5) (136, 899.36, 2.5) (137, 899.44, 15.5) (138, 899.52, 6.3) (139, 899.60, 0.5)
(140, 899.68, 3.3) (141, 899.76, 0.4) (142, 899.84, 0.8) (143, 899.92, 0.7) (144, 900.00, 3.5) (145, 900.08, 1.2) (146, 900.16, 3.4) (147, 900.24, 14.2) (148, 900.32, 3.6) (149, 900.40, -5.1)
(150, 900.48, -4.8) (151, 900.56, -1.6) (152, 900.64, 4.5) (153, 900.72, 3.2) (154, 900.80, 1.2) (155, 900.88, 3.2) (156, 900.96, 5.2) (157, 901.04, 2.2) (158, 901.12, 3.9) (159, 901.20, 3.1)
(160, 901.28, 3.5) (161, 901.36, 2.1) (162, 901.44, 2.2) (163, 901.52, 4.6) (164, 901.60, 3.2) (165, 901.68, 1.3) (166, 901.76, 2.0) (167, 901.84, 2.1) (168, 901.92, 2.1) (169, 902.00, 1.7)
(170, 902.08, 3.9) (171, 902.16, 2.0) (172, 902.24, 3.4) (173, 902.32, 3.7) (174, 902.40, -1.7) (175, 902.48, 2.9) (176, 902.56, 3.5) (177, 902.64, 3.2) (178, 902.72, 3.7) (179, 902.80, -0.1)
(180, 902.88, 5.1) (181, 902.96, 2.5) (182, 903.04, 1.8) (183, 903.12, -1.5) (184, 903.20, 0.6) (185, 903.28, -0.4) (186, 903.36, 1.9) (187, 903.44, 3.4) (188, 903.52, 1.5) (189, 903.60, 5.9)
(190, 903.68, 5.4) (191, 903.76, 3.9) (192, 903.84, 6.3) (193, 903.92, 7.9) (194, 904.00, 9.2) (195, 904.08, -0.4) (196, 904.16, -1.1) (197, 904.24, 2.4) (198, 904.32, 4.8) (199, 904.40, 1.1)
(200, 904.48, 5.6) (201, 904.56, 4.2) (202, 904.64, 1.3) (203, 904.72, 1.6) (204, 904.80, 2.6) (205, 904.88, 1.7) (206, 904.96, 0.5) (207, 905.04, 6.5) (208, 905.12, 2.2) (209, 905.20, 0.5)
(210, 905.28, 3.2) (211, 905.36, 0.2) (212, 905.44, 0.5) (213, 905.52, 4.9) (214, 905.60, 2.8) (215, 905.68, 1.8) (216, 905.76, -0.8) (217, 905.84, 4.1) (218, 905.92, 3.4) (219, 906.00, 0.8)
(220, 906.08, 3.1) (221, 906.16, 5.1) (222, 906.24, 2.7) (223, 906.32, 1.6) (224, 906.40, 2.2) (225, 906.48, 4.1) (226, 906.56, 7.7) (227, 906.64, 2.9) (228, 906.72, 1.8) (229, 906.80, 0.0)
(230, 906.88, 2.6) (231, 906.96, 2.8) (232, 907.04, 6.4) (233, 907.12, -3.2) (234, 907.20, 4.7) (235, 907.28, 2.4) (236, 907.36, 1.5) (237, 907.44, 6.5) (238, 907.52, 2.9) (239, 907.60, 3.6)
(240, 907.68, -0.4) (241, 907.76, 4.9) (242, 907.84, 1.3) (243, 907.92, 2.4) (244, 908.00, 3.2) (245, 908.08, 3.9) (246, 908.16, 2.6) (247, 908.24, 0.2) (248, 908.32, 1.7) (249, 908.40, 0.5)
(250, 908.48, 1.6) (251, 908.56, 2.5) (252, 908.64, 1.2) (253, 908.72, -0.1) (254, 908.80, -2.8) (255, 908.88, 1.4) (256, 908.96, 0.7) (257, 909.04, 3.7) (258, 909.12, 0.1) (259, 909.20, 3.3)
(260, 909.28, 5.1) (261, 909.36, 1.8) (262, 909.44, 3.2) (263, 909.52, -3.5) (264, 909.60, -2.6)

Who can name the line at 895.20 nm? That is H-gamma 4340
